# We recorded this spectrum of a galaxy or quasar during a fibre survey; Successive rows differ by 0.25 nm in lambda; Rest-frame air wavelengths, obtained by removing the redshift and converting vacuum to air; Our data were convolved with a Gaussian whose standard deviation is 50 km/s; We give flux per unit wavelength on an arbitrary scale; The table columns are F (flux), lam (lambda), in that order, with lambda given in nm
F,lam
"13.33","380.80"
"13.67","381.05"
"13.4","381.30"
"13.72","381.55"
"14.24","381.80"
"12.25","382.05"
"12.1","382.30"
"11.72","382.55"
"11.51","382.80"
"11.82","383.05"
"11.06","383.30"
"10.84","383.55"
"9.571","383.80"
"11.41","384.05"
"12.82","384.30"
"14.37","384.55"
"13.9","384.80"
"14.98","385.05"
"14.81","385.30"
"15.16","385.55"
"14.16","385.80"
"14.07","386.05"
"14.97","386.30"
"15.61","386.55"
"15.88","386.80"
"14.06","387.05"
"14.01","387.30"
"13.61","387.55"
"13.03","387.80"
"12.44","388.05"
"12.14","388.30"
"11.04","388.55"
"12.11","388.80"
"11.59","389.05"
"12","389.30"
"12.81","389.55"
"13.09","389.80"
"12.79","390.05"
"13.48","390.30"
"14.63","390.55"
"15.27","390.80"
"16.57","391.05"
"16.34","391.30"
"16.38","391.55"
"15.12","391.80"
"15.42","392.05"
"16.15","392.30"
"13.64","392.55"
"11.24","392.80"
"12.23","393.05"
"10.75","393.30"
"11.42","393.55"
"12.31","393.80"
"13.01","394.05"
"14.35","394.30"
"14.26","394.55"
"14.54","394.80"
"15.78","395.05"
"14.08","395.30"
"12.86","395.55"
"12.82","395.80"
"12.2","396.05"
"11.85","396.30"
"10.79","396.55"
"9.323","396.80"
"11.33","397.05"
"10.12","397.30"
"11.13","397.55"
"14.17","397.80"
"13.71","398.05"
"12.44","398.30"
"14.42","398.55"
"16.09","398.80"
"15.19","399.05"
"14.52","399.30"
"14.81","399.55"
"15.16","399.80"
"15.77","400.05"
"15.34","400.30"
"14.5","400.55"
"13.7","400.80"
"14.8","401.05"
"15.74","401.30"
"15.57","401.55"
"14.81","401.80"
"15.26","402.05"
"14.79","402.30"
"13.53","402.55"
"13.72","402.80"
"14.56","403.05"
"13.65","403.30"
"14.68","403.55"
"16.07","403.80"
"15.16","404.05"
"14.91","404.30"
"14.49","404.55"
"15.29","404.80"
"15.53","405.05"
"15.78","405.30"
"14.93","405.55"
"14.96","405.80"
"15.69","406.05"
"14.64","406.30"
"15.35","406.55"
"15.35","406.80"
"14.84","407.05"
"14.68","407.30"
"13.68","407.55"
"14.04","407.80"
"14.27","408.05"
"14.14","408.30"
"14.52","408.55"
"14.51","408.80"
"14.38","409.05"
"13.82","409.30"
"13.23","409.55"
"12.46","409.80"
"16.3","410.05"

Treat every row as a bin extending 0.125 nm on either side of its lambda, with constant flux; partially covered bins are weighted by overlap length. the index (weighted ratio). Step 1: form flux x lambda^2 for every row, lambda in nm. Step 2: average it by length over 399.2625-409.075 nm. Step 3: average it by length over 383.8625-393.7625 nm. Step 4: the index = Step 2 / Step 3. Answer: 1.17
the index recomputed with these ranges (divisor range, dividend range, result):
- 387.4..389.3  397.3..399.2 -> 1.17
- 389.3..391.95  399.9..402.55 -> 1.09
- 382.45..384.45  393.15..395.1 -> 1.23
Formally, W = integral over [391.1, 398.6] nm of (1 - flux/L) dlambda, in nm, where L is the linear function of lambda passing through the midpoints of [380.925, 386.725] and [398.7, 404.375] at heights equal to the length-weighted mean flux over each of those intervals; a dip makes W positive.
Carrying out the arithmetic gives 0.55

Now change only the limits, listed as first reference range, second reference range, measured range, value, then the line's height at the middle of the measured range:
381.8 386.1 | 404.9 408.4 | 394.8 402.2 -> 0.19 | 14.1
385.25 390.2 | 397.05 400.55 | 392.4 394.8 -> 0.18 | 13.7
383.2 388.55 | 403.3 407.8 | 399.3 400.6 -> -0.05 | 14.5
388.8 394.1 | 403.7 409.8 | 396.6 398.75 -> 0.29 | 14.1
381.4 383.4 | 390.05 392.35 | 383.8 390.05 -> 0.19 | 13.9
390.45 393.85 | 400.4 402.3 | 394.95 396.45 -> 0.13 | 14.4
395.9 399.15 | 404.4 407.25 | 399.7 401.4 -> -0.19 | 13.5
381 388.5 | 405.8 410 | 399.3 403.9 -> -0.23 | 14.1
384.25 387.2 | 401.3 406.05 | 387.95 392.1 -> 0.28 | 14.7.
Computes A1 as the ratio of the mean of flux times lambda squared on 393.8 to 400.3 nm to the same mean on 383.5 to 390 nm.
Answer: 1.07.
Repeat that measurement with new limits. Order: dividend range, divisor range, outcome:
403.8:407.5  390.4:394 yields 1.15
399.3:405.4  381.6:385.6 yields 1.30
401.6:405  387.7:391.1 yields 1.22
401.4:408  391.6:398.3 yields 1.21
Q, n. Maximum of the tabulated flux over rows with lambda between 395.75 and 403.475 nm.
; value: 16.09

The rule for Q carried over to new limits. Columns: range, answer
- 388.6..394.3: 16.57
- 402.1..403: 14.79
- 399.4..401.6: 15.77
